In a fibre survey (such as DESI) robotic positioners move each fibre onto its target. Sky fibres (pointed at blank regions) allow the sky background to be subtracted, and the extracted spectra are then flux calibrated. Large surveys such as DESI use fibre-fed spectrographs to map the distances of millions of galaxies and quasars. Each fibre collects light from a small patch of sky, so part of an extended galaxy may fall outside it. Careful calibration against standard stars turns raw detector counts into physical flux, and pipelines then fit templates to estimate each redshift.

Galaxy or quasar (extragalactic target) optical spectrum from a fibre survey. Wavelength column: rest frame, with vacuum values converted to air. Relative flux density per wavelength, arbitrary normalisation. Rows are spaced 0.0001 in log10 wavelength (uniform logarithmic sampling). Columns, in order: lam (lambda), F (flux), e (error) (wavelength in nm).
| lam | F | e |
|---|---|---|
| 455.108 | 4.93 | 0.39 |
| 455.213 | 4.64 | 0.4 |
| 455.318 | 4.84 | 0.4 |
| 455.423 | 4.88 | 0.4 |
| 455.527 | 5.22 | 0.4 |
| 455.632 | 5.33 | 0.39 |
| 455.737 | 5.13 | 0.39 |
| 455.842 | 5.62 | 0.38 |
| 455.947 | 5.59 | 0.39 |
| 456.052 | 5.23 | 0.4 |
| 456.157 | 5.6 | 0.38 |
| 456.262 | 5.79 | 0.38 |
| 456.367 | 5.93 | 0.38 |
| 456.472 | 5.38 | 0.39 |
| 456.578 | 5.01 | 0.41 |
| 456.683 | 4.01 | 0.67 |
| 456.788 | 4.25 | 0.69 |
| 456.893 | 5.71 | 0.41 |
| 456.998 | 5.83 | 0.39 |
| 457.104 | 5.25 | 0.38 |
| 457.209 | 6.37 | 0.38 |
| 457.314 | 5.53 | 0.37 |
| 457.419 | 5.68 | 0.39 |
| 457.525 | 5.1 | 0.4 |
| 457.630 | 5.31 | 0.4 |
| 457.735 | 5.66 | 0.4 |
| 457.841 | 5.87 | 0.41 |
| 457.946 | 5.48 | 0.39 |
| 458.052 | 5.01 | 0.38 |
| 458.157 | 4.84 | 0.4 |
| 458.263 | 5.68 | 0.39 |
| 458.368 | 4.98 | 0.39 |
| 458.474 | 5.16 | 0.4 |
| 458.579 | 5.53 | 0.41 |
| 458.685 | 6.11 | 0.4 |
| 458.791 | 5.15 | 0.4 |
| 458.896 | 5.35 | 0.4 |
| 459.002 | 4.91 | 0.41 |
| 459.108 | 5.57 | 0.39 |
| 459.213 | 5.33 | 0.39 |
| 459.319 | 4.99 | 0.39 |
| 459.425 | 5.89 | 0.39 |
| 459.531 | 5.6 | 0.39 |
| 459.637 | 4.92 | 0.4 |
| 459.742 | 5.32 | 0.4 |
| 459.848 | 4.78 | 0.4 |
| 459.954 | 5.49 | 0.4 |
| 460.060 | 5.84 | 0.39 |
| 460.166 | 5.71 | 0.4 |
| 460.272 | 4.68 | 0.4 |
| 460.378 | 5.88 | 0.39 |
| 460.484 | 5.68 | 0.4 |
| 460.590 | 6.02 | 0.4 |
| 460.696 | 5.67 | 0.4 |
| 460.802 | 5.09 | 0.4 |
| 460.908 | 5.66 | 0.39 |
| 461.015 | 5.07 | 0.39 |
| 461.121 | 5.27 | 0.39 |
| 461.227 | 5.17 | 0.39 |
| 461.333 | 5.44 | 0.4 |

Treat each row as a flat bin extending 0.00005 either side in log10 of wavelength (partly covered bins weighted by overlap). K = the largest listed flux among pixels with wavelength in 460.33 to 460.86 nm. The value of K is 6.02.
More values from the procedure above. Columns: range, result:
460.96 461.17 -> 5.27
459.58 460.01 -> 5.49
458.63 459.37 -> 6.11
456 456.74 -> 5.93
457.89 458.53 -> 5.68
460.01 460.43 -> 5.88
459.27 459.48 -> 5.89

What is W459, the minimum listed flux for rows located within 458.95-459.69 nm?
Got 4.91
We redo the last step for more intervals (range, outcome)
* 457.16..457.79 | 5.1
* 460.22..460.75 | 4.68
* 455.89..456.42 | 5.23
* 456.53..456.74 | 4.01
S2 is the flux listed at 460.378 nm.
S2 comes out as 5.88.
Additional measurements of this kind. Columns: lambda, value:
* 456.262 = 5.79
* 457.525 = 5.1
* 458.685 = 6.11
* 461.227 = 5.17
